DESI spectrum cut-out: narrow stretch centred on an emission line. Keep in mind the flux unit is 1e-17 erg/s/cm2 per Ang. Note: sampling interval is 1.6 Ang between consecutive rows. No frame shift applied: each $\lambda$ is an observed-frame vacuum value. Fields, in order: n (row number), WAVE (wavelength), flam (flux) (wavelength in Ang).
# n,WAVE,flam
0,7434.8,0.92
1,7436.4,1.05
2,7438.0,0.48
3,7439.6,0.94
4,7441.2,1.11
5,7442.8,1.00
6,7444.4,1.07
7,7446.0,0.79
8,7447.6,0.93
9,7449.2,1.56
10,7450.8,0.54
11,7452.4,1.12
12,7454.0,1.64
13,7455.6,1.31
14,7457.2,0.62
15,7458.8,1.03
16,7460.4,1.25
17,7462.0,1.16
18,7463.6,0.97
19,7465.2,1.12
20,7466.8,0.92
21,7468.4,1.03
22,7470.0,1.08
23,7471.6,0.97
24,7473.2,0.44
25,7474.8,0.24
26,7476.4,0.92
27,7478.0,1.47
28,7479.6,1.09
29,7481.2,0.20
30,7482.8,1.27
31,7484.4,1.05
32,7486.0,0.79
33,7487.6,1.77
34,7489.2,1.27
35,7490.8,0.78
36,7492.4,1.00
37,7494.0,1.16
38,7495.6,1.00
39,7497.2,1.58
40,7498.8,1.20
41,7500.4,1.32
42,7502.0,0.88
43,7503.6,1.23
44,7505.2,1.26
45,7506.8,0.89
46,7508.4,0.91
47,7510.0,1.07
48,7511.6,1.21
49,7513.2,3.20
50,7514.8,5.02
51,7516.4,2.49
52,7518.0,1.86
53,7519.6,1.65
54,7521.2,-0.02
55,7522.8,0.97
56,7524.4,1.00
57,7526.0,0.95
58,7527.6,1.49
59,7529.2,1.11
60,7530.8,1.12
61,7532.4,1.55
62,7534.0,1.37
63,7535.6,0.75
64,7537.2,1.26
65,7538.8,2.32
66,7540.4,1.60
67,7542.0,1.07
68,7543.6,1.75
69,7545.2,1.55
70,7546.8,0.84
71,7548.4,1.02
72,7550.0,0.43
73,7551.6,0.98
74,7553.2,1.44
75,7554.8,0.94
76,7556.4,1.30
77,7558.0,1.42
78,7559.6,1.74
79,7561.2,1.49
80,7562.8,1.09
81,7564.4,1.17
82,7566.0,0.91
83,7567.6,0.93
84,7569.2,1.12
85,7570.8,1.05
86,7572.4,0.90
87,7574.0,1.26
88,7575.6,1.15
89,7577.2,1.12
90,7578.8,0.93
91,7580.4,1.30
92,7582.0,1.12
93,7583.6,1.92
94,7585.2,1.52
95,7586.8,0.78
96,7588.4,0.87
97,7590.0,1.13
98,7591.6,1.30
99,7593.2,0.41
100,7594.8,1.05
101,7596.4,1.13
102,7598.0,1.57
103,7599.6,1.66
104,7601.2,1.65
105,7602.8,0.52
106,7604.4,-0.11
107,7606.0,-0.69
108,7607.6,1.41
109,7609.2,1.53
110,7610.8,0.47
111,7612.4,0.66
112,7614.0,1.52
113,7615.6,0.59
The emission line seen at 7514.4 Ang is H-alpha 6563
